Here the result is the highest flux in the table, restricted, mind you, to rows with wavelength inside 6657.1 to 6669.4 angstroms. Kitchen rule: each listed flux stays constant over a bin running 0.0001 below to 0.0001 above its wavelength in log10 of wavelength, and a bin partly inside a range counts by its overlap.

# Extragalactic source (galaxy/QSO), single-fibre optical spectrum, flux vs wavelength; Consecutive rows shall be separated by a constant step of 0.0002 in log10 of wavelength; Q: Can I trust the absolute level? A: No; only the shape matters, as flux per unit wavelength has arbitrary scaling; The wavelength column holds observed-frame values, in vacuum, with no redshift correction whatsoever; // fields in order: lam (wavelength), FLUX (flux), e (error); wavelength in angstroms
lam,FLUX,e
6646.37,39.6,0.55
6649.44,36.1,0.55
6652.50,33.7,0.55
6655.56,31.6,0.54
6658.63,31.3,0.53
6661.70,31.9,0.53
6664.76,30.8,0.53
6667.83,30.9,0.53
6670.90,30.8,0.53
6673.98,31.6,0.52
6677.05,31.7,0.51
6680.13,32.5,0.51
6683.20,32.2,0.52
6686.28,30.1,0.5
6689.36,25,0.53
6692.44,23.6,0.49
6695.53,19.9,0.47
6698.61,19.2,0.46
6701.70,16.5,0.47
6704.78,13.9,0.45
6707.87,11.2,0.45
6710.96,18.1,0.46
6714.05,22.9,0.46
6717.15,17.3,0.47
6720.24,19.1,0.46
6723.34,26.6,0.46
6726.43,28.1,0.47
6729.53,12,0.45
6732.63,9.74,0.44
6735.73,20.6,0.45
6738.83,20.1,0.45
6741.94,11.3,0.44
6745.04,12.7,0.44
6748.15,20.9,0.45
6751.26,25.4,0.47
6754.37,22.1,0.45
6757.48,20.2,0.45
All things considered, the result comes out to 31.9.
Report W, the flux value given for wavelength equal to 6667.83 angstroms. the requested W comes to 30.9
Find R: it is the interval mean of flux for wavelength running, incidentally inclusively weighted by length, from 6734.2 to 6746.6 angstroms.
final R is 16.2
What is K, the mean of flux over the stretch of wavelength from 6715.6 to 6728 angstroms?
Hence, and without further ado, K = 22.8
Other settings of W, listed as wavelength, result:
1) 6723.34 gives 26.6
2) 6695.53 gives 19.9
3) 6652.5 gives 33.7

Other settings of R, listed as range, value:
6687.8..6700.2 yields 21.9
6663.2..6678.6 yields 31.2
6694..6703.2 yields 18.5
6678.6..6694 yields 28.7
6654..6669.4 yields 31.3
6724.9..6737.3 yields 17.6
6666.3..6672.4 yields 30.9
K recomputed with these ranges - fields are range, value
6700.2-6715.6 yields 16.5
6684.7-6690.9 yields 27.6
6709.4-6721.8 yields 19.3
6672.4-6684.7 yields 32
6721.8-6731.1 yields 22.2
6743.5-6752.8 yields 19.7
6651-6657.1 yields 32.6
